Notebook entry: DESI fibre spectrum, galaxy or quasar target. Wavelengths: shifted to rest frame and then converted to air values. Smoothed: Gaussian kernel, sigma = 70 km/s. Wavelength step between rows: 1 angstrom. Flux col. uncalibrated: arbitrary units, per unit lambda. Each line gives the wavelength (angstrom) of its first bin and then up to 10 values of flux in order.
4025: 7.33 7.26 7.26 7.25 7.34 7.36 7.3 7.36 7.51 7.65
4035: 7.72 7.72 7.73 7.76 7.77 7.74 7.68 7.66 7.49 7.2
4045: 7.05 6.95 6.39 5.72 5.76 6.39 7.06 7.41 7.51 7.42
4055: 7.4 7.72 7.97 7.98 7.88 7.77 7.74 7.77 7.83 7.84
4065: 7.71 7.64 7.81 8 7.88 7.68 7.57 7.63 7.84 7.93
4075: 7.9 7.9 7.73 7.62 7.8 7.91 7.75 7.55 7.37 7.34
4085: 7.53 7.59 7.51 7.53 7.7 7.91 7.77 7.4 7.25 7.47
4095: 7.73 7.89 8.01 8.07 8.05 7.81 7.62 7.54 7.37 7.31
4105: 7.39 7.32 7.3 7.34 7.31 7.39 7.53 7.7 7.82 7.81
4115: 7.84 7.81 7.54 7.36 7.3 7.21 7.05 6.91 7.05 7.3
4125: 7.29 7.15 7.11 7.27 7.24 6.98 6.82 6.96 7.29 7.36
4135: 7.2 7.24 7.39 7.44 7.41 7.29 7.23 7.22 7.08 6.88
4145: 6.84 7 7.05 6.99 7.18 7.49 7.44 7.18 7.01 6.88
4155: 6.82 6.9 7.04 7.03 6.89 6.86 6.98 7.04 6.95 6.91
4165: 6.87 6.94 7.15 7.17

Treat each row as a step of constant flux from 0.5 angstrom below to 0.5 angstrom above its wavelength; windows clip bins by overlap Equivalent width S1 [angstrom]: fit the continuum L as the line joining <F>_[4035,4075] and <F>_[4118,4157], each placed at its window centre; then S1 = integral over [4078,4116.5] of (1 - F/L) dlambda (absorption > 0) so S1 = -1.6 angstrom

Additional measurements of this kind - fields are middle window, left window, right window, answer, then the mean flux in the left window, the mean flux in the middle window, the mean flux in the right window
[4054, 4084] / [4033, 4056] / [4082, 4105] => -1.27 angstrom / 7.25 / 7.75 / 7.62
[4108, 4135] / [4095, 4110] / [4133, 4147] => 0.26 angstrom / 7.59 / 7.32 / 7.2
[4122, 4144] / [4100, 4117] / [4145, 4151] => 0.30 angstrom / 7.53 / 7.19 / 7.14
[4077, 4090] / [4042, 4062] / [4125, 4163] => -0.78 angstrom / 7.23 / 7.62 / 7.11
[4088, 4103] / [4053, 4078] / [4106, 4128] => -0.34 angstrom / 7.76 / 7.71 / 7.38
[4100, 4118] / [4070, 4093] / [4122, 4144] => -0.29 angstrom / 7.66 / 7.53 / 7.19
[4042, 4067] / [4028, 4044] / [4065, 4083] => 1.07 angstrom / 7.56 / 7.33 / 7.76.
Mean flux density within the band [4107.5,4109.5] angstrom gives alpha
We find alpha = 7.32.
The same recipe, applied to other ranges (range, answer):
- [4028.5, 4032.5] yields 7.34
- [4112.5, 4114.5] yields 7.81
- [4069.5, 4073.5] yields 7.68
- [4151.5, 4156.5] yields 6.96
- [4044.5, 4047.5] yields 6.8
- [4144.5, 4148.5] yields 6.97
